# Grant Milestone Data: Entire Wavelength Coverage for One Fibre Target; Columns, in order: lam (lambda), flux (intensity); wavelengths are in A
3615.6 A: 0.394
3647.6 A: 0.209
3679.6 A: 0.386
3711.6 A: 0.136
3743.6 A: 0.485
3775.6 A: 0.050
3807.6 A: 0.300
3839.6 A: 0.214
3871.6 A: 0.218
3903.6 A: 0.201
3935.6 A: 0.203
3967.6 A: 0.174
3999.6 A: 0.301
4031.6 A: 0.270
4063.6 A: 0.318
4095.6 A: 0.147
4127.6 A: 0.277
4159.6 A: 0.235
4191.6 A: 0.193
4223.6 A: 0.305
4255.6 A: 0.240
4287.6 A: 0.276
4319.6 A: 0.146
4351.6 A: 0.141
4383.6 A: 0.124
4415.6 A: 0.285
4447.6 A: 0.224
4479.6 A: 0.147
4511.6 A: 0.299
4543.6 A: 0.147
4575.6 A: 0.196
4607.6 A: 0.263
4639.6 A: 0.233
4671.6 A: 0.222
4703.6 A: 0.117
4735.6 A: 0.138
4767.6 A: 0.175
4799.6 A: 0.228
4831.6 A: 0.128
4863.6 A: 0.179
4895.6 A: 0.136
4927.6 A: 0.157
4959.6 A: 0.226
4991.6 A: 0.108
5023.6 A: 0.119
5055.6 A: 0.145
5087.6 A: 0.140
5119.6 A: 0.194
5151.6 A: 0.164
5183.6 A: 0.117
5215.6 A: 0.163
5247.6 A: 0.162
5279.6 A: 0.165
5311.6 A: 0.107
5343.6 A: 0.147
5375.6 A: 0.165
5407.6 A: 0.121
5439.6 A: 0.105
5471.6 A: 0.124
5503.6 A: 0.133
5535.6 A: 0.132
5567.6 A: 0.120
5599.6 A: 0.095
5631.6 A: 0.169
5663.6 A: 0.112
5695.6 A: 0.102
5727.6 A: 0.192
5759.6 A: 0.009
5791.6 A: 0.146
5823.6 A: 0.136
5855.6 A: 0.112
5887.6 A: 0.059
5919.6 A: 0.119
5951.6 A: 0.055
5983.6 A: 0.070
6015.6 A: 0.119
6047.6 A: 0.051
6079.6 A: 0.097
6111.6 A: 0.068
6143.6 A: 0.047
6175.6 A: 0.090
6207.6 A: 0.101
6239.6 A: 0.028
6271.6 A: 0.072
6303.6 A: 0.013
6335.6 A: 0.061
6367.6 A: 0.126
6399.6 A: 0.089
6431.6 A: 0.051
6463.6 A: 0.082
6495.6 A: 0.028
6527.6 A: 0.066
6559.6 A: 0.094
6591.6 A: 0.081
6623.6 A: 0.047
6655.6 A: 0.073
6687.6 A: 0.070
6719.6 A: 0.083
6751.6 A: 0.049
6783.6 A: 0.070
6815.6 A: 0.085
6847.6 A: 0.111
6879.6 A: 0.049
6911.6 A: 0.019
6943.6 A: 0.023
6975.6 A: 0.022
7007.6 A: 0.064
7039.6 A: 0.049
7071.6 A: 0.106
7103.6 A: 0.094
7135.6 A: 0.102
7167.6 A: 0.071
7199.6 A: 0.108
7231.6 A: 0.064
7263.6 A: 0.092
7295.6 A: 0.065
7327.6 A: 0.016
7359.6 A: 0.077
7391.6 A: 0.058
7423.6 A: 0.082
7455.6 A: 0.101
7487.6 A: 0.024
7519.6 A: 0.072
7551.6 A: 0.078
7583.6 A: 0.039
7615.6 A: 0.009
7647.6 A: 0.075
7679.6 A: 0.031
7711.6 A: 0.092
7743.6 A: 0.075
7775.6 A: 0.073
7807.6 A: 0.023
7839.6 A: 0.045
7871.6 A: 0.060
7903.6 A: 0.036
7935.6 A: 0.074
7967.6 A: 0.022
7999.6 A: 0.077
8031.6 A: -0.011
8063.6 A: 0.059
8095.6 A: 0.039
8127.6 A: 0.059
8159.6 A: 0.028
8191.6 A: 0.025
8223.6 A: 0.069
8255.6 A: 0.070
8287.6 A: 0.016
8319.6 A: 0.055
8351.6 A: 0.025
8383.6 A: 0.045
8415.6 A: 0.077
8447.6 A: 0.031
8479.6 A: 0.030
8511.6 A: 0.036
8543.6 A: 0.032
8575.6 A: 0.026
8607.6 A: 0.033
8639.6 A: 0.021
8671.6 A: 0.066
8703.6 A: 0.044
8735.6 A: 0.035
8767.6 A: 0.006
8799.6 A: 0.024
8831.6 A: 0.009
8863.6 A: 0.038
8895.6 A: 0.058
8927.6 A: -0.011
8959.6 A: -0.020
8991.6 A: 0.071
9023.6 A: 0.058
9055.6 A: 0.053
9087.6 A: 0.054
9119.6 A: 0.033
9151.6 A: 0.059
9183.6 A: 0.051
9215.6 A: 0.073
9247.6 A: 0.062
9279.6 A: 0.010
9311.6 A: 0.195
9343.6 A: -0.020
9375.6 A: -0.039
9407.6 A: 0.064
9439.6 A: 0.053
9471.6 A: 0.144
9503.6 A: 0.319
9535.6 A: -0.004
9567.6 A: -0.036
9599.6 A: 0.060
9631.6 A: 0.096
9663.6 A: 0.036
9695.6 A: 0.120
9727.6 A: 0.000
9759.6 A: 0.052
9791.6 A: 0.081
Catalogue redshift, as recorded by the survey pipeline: 1.55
